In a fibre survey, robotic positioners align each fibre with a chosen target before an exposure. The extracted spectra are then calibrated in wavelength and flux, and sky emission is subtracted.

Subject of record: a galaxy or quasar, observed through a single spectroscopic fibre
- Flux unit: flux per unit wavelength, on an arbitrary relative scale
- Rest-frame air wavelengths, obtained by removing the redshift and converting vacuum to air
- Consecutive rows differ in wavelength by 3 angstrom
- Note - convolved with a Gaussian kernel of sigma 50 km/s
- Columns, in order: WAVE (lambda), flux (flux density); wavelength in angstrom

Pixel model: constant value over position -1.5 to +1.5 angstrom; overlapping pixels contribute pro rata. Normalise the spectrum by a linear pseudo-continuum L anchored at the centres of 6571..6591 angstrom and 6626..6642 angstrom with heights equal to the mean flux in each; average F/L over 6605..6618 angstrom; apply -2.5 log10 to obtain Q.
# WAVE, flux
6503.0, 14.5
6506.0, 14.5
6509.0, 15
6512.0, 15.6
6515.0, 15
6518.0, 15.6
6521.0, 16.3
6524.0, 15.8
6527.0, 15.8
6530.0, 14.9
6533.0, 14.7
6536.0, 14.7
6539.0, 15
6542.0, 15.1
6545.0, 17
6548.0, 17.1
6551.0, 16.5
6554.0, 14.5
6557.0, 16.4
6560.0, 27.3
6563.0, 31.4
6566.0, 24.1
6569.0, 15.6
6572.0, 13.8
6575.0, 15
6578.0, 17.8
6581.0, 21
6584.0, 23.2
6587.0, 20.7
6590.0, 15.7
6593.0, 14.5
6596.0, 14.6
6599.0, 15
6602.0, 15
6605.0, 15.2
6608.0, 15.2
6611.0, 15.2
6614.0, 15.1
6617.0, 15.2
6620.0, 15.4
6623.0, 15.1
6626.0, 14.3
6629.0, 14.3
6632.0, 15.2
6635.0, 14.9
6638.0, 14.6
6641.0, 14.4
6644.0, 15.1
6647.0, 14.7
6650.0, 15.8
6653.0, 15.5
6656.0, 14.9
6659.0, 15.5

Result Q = 0.07 mag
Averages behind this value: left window 18.3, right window 14.7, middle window 15.2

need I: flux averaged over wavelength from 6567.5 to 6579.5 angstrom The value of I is 15.6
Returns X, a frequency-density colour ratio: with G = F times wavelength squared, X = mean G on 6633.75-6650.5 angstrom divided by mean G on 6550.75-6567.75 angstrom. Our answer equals 0.7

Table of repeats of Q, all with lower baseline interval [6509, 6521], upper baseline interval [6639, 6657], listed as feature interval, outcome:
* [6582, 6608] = -0.10 mag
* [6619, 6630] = 0.03 mag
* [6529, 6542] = 0.04 mag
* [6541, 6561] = -0.14 mag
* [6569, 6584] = -0.14 mag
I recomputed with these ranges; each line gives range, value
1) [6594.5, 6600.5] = 14.8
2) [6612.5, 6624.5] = 15.2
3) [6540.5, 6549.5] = 16.4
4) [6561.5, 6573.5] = 21.2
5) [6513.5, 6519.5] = 15.3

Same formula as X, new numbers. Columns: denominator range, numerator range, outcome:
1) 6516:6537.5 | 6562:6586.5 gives 1.32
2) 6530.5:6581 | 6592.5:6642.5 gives 0.85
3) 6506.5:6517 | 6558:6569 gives 1.71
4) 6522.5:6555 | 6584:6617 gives 1.04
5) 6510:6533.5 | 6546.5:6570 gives 1.34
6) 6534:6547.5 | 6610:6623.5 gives 1.00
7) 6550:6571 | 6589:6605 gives 0.73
